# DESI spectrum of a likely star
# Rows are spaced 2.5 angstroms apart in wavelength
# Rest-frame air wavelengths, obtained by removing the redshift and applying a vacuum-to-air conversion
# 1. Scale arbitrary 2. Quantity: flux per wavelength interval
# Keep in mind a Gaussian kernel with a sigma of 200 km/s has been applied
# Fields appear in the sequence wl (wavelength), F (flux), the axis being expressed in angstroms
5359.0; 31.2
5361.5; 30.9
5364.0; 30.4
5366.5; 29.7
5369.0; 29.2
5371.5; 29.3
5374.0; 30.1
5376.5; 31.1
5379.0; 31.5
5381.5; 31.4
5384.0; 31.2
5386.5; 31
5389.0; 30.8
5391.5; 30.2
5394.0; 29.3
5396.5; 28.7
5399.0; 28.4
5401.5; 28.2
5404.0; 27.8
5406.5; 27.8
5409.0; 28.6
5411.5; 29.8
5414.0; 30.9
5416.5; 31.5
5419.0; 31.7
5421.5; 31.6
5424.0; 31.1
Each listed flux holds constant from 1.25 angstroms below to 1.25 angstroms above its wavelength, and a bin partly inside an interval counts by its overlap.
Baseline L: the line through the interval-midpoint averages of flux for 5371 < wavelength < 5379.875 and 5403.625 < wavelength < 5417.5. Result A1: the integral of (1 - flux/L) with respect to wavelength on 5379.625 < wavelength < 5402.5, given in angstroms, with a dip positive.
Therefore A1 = 0.1 angstroms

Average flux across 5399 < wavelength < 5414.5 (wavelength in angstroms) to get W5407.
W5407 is 28.7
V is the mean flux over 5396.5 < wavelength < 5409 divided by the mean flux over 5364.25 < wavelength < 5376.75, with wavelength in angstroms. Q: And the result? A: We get 0.94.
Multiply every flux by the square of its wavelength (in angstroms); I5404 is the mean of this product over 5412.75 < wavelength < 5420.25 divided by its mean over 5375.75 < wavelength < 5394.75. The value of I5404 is 1.0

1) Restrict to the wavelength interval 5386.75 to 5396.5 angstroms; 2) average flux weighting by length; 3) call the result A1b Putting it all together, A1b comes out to 30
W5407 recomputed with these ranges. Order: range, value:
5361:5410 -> 29.8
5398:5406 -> 28.1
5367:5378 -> 29.9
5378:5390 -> 31.2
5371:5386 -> 30.9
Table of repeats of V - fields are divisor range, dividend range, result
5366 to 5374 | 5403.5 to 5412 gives 0.96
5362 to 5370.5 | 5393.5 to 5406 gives 0.95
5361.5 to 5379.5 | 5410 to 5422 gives 1.03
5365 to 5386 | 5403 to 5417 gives 0.96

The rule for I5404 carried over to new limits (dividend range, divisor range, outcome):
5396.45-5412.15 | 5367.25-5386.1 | 0.94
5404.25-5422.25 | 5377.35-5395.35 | 0.99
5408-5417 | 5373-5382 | 0.98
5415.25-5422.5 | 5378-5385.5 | 1.02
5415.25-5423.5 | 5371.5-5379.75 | 1.05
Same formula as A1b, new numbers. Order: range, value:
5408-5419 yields 30.4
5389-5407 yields 28.8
